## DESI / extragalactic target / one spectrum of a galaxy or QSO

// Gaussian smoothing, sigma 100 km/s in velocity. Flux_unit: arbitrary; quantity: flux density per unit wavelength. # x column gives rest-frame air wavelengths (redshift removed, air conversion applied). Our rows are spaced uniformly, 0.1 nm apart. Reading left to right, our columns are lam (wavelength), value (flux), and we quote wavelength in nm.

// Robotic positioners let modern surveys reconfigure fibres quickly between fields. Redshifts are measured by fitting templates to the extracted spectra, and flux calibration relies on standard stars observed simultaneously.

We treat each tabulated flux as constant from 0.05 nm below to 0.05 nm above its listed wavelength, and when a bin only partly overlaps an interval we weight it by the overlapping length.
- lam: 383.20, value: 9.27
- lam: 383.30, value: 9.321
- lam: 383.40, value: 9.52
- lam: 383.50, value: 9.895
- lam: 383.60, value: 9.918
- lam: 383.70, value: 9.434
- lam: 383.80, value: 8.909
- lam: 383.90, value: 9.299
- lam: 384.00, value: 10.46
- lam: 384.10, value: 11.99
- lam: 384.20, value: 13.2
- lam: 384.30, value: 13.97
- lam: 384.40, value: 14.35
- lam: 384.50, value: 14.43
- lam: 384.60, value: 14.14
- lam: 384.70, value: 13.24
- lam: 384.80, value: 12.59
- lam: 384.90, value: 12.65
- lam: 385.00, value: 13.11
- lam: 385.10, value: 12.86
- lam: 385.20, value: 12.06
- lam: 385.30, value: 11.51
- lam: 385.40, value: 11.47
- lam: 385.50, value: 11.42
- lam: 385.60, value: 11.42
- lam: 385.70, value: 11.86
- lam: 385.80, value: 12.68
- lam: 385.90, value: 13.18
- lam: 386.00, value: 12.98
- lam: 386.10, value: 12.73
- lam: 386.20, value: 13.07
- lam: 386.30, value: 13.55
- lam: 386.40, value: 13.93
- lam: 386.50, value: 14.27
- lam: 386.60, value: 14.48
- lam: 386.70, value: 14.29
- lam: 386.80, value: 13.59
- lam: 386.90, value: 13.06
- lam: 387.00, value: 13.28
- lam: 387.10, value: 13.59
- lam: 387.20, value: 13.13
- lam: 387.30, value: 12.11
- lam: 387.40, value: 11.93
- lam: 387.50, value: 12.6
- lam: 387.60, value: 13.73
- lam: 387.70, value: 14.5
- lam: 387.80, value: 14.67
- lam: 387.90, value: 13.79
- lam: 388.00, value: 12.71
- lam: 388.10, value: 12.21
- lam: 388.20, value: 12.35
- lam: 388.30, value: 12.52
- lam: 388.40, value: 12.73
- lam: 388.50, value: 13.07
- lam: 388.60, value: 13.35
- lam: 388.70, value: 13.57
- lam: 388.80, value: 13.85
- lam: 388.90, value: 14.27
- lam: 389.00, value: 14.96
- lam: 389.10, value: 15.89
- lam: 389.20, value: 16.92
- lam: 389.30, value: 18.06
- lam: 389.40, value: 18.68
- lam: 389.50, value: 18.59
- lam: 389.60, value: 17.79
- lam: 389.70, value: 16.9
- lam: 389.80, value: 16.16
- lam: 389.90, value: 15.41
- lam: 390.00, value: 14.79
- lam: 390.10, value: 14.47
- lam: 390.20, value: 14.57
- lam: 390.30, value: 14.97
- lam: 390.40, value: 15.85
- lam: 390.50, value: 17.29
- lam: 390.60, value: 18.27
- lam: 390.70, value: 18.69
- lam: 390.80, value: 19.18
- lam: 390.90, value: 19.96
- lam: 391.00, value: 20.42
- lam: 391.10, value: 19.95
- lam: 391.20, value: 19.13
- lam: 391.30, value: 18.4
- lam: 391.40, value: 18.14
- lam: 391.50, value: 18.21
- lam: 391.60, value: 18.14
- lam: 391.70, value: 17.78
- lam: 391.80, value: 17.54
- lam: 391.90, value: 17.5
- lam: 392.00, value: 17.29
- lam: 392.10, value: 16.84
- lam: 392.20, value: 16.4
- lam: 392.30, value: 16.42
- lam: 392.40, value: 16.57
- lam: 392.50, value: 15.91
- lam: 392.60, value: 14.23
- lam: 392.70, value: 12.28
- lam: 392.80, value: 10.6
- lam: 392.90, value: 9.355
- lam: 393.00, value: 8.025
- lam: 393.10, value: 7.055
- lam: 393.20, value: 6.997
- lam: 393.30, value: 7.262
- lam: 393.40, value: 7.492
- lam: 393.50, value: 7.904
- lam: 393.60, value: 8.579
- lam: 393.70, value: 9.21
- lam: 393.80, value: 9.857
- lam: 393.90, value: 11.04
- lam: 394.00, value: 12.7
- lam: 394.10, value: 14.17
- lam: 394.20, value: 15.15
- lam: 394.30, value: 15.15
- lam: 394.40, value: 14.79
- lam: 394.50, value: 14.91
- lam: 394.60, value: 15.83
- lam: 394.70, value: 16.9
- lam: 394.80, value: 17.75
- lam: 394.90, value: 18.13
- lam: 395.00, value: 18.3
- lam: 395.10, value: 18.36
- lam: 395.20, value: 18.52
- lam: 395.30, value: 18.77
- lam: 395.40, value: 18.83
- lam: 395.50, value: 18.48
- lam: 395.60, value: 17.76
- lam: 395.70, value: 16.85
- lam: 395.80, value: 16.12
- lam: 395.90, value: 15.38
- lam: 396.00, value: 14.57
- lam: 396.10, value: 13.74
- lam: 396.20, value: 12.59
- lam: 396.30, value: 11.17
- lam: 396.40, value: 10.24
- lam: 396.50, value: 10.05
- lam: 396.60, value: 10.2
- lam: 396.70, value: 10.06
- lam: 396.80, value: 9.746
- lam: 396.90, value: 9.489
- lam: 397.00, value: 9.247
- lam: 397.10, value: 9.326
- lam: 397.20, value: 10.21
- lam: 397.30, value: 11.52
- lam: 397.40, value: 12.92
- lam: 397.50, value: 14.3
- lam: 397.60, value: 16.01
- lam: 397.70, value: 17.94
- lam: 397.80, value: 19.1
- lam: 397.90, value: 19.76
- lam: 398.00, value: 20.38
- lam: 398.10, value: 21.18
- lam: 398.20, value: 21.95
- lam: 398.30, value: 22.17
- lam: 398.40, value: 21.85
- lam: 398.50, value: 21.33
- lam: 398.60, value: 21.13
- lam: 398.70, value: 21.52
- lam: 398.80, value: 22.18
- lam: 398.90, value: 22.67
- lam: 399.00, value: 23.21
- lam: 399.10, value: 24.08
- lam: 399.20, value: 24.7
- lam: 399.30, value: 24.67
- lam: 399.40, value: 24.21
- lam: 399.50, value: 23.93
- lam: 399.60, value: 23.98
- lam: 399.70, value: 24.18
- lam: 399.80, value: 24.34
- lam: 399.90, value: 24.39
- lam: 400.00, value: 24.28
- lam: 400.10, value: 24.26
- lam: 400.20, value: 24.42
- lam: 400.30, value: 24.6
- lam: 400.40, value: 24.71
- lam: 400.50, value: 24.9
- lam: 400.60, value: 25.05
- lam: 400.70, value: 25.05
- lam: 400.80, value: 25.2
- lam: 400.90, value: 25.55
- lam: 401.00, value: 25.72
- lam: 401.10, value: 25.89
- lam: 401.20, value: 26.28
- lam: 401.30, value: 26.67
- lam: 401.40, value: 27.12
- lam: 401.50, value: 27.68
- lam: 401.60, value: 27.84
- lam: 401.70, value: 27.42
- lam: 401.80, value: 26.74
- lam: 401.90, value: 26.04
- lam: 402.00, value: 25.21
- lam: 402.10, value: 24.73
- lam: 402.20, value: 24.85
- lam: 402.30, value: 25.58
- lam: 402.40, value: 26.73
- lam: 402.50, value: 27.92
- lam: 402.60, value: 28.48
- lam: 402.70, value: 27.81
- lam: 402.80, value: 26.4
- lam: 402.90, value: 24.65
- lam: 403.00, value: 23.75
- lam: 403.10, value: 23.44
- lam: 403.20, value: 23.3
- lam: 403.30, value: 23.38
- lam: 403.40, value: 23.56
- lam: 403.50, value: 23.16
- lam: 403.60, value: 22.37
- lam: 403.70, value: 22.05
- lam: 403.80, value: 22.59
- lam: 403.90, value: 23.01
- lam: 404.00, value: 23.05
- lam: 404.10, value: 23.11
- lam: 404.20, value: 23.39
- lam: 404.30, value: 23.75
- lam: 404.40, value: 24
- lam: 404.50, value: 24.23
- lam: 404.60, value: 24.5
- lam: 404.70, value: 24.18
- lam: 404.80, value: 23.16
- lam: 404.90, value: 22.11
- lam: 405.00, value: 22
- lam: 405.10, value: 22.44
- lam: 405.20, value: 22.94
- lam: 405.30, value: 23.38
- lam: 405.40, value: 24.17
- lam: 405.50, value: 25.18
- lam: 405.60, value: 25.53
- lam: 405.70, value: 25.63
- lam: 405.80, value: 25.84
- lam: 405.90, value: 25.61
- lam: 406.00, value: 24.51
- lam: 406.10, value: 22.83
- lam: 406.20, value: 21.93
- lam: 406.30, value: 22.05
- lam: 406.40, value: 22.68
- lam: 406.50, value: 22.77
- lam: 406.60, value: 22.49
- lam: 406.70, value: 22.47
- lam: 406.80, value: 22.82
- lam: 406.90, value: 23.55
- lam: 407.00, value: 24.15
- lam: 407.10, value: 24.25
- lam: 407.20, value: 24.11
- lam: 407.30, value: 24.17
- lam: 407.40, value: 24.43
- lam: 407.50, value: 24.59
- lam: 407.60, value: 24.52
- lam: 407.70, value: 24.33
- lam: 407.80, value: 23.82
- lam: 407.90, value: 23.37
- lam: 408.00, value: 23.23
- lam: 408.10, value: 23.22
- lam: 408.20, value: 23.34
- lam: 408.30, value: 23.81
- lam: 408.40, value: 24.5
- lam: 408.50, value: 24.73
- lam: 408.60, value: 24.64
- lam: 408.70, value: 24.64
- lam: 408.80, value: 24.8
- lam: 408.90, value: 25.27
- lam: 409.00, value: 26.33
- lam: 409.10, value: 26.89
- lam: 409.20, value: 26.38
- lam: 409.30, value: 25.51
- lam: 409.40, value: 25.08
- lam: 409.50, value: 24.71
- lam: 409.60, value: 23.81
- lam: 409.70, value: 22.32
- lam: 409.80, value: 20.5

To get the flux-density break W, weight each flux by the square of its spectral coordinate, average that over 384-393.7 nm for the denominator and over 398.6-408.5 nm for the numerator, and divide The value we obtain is 1.85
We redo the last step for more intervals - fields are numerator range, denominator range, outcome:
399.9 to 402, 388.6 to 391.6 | 1.60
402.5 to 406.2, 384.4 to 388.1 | 2.01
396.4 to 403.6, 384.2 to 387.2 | 1.81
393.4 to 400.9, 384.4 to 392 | 1.25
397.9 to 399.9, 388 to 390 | 1.59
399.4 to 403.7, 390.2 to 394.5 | 1.82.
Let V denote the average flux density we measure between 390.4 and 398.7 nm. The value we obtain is 15.2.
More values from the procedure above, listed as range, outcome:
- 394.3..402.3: 20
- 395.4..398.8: 15.6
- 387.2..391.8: 15.8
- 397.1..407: 23.3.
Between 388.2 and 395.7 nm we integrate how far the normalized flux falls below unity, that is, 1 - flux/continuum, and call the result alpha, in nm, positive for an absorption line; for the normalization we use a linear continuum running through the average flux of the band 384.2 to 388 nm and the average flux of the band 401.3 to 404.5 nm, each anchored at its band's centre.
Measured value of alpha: 0.80 nm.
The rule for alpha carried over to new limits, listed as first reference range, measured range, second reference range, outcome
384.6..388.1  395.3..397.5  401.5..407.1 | 0.716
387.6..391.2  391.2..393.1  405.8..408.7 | 0.173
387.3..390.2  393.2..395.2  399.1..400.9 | 0.639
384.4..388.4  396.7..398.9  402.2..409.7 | 0.315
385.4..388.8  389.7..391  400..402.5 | -0.062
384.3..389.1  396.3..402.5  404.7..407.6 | -0.330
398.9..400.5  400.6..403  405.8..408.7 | -0.215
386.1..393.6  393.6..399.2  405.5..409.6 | 0.700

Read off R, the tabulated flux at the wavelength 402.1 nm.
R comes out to 24.73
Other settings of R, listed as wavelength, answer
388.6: 13.35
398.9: 22.67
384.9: 12.65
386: 12.98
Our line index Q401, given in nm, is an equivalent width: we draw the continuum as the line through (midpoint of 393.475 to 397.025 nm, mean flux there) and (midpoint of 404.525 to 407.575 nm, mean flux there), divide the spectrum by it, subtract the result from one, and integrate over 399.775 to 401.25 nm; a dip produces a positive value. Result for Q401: -0.49 nm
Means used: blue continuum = 14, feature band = 25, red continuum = 23.7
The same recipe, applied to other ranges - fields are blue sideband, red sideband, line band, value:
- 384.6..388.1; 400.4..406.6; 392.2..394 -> 0.69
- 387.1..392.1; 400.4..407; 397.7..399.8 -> -0.08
